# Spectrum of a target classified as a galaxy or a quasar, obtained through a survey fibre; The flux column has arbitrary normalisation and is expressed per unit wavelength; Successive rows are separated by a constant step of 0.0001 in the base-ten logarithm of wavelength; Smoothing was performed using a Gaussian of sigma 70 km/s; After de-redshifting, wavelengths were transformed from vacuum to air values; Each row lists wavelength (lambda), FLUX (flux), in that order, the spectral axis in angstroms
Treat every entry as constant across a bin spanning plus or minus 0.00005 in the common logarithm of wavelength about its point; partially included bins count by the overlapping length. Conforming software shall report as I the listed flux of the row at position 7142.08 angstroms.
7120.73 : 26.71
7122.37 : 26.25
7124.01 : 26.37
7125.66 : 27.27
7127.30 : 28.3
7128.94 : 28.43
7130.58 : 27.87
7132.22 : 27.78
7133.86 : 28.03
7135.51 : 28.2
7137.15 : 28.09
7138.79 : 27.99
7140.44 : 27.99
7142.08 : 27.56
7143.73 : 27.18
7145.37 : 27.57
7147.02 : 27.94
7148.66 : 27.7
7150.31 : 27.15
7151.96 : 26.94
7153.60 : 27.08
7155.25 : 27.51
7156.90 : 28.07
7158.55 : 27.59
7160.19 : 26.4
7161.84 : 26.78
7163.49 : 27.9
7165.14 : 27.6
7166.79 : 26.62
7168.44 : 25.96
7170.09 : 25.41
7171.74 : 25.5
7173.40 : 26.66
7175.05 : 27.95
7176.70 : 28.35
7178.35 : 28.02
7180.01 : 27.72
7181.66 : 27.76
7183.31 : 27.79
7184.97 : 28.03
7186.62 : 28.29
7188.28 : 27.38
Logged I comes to 27.56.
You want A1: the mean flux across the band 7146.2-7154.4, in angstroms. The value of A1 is 27.4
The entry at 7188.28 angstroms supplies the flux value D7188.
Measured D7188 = 27.38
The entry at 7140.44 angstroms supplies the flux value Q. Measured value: 27.99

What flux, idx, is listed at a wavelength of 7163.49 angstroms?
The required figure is 27.9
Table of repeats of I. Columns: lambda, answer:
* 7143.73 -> 27.18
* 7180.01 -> 27.72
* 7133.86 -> 28.03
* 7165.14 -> 27.6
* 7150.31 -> 27.15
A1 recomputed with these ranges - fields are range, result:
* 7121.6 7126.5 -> 26.6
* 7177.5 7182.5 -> 27.9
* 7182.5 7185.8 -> 27.9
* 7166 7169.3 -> 26.3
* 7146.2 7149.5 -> 27.8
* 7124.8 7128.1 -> 27.7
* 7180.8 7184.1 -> 27.8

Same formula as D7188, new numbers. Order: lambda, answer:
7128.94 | 28.43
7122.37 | 26.25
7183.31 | 27.79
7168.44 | 25.96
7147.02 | 27.94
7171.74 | 25.5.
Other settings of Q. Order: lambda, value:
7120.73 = 26.71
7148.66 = 27.7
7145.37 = 27.57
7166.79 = 26.62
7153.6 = 27.08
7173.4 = 26.66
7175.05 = 27.95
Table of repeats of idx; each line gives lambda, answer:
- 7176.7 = 28.35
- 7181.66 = 27.76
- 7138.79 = 27.99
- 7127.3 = 28.3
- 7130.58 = 27.87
